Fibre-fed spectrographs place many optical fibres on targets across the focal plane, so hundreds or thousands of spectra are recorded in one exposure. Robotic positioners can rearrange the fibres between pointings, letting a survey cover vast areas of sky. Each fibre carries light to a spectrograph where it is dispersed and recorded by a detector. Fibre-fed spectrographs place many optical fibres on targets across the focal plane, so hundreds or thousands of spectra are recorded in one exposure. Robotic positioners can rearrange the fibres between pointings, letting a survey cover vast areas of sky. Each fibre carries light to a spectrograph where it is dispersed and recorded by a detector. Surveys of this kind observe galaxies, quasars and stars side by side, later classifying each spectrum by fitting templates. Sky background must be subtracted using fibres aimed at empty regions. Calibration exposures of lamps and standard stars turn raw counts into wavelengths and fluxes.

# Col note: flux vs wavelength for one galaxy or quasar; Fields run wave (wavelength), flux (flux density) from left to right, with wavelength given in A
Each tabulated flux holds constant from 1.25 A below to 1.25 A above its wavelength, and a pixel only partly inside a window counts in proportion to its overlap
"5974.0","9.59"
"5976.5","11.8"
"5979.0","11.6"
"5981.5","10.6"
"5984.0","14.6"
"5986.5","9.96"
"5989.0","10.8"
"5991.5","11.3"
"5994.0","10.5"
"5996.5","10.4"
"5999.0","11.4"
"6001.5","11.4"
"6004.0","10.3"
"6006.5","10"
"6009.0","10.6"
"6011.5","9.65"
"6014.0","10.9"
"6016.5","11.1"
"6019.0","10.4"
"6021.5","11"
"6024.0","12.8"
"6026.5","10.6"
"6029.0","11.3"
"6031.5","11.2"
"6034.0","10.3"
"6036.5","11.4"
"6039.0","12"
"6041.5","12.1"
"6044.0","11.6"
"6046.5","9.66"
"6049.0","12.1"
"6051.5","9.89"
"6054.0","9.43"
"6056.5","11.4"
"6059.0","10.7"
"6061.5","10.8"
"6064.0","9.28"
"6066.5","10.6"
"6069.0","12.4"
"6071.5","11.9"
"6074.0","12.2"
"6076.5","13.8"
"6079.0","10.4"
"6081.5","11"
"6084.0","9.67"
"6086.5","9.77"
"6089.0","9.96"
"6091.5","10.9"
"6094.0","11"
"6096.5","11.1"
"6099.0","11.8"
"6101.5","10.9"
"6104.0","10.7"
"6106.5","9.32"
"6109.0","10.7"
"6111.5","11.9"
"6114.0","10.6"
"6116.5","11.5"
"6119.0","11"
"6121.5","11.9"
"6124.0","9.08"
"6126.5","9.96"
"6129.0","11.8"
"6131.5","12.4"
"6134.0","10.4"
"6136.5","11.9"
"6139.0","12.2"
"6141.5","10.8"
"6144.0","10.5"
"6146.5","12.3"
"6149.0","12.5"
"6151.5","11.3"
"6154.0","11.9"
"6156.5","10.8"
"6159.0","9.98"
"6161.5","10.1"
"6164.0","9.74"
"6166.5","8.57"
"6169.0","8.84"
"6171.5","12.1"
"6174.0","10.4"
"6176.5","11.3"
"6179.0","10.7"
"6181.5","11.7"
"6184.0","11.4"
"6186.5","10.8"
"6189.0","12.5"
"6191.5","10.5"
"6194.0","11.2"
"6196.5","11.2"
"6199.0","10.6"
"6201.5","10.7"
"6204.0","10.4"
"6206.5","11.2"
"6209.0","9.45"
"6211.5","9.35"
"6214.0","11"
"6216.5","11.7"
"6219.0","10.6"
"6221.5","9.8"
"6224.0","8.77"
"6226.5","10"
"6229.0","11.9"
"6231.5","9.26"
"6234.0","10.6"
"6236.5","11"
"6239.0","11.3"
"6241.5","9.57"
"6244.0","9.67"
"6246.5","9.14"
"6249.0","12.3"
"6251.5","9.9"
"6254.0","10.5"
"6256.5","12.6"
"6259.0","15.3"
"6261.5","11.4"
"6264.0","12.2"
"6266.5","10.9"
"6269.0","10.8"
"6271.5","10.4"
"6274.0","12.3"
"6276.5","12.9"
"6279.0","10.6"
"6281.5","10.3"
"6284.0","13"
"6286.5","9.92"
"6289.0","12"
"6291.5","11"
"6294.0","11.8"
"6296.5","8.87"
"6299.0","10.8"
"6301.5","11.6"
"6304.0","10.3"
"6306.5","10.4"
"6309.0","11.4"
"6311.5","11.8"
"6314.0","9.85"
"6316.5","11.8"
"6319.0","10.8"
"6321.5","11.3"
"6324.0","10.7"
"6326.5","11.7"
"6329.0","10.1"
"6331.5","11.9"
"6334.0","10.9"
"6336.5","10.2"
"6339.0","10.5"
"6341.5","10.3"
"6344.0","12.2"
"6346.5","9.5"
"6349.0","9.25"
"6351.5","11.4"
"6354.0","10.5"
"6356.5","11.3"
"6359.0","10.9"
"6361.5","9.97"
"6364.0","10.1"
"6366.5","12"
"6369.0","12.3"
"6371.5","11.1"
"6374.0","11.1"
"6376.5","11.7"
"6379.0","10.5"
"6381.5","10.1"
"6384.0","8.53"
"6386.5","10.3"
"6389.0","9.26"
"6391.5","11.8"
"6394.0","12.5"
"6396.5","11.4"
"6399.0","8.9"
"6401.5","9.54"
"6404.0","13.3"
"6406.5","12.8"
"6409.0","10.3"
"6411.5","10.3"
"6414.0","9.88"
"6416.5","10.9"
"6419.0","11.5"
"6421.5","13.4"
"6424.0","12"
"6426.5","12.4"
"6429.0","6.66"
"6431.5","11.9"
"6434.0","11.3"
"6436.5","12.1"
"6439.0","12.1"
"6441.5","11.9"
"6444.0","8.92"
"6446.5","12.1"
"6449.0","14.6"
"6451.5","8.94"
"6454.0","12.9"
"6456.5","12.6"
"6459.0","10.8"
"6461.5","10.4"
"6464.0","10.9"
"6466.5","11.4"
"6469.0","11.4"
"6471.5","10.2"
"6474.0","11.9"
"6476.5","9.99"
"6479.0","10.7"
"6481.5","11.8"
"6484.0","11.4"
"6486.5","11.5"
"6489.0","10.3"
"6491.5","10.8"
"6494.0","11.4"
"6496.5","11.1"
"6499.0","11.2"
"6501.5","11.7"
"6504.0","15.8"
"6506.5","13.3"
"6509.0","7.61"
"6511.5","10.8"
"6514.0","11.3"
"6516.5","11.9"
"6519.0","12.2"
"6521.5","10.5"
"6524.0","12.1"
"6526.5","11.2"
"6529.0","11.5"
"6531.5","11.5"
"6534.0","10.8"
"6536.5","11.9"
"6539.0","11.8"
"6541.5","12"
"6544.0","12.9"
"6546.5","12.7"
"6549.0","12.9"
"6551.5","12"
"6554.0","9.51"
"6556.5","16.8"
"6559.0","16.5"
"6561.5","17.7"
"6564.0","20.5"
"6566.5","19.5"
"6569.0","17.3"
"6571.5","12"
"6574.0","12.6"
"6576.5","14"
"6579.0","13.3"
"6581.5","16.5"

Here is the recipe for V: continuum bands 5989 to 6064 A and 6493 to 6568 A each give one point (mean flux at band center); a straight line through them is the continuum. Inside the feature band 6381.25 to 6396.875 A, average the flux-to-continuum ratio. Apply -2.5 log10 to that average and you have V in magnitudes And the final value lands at 0.16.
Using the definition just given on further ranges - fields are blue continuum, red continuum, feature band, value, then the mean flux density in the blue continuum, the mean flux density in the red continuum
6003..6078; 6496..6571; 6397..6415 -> 0.16 mag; 11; 13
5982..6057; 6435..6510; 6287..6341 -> 0.03 mag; 11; 11.4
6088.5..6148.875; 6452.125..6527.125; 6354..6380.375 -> 0.02 mag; 11.1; 11.4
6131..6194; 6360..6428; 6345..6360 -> 0.05 mag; 11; 11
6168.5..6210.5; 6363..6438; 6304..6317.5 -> 0.00 mag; 10.9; 11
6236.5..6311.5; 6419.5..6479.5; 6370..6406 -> 0.05 mag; 11.2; 11.3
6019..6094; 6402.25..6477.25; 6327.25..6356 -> 0.06 mag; 11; 11.3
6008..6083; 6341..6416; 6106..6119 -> 0.01 mag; 11.1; 10.8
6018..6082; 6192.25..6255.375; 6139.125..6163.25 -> -0.04 mag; 11.2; 10.4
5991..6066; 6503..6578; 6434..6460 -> 0.09 mag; 10.8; 13.1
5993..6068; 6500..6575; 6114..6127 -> 0.05 mag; 10.8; 13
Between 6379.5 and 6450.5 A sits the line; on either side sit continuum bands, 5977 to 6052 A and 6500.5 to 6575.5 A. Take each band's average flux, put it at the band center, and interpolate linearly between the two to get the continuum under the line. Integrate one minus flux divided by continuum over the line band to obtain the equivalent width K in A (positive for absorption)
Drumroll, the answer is 8.4 A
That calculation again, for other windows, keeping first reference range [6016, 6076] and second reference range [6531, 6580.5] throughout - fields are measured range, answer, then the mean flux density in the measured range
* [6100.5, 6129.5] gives 1.9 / 10.8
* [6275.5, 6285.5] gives 0.6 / 11.6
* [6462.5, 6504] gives 7.1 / 11.2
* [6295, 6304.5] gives 1.6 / 10.4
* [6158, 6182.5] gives 3.1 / 10.3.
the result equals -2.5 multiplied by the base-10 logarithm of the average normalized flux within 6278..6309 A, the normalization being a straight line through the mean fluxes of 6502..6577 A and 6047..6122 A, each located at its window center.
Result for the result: 0.10 mag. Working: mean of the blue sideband 10.9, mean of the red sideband 13.1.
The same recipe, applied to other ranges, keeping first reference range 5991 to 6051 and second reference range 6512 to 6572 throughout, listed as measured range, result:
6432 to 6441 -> 0.085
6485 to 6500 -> 0.181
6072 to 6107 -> 0.033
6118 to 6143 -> 0.031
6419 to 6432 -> 0.136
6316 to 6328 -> 0.102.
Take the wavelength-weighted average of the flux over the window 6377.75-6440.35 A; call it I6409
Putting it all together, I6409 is 10.9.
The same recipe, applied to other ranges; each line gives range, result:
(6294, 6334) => 10.9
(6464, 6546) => 11.4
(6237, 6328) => 11.1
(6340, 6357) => 10.6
